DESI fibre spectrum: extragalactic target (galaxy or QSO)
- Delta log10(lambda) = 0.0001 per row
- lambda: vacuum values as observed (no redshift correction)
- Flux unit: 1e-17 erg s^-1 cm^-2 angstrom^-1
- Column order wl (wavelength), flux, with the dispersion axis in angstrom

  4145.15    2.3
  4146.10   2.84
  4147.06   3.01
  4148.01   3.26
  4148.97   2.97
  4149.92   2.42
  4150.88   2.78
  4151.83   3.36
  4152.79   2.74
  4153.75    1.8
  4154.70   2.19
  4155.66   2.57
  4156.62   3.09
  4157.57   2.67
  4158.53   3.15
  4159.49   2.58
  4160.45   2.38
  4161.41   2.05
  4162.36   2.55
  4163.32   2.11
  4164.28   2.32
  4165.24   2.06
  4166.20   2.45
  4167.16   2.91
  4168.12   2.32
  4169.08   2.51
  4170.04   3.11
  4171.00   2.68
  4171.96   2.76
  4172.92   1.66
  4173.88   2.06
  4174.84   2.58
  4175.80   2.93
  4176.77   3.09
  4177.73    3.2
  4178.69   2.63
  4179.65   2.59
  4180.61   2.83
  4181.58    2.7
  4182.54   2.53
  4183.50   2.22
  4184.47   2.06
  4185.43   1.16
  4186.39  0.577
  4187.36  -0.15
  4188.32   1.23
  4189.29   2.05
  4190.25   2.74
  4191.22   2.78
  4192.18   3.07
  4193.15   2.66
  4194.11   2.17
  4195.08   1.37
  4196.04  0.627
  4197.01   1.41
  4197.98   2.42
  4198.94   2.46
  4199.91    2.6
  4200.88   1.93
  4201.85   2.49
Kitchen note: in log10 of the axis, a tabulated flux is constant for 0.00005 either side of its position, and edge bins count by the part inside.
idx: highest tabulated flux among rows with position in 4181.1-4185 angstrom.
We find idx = 2.7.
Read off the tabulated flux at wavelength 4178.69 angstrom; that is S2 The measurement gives 2.63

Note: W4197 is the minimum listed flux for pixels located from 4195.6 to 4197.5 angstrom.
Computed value 0.627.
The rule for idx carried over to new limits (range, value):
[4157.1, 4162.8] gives 3.15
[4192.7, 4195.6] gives 2.66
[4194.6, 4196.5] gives 1.37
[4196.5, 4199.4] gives 2.46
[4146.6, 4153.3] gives 3.36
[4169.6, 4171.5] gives 3.11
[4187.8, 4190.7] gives 2.74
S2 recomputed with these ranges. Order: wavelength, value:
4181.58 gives 2.7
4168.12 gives 2.32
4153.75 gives 1.8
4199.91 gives 2.6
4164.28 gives 2.32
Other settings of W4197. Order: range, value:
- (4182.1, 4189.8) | -0.15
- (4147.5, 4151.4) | 2.42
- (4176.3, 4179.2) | 2.63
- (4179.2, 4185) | 2.06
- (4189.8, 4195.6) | 1.37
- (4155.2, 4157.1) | 2.57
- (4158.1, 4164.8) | 2.05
